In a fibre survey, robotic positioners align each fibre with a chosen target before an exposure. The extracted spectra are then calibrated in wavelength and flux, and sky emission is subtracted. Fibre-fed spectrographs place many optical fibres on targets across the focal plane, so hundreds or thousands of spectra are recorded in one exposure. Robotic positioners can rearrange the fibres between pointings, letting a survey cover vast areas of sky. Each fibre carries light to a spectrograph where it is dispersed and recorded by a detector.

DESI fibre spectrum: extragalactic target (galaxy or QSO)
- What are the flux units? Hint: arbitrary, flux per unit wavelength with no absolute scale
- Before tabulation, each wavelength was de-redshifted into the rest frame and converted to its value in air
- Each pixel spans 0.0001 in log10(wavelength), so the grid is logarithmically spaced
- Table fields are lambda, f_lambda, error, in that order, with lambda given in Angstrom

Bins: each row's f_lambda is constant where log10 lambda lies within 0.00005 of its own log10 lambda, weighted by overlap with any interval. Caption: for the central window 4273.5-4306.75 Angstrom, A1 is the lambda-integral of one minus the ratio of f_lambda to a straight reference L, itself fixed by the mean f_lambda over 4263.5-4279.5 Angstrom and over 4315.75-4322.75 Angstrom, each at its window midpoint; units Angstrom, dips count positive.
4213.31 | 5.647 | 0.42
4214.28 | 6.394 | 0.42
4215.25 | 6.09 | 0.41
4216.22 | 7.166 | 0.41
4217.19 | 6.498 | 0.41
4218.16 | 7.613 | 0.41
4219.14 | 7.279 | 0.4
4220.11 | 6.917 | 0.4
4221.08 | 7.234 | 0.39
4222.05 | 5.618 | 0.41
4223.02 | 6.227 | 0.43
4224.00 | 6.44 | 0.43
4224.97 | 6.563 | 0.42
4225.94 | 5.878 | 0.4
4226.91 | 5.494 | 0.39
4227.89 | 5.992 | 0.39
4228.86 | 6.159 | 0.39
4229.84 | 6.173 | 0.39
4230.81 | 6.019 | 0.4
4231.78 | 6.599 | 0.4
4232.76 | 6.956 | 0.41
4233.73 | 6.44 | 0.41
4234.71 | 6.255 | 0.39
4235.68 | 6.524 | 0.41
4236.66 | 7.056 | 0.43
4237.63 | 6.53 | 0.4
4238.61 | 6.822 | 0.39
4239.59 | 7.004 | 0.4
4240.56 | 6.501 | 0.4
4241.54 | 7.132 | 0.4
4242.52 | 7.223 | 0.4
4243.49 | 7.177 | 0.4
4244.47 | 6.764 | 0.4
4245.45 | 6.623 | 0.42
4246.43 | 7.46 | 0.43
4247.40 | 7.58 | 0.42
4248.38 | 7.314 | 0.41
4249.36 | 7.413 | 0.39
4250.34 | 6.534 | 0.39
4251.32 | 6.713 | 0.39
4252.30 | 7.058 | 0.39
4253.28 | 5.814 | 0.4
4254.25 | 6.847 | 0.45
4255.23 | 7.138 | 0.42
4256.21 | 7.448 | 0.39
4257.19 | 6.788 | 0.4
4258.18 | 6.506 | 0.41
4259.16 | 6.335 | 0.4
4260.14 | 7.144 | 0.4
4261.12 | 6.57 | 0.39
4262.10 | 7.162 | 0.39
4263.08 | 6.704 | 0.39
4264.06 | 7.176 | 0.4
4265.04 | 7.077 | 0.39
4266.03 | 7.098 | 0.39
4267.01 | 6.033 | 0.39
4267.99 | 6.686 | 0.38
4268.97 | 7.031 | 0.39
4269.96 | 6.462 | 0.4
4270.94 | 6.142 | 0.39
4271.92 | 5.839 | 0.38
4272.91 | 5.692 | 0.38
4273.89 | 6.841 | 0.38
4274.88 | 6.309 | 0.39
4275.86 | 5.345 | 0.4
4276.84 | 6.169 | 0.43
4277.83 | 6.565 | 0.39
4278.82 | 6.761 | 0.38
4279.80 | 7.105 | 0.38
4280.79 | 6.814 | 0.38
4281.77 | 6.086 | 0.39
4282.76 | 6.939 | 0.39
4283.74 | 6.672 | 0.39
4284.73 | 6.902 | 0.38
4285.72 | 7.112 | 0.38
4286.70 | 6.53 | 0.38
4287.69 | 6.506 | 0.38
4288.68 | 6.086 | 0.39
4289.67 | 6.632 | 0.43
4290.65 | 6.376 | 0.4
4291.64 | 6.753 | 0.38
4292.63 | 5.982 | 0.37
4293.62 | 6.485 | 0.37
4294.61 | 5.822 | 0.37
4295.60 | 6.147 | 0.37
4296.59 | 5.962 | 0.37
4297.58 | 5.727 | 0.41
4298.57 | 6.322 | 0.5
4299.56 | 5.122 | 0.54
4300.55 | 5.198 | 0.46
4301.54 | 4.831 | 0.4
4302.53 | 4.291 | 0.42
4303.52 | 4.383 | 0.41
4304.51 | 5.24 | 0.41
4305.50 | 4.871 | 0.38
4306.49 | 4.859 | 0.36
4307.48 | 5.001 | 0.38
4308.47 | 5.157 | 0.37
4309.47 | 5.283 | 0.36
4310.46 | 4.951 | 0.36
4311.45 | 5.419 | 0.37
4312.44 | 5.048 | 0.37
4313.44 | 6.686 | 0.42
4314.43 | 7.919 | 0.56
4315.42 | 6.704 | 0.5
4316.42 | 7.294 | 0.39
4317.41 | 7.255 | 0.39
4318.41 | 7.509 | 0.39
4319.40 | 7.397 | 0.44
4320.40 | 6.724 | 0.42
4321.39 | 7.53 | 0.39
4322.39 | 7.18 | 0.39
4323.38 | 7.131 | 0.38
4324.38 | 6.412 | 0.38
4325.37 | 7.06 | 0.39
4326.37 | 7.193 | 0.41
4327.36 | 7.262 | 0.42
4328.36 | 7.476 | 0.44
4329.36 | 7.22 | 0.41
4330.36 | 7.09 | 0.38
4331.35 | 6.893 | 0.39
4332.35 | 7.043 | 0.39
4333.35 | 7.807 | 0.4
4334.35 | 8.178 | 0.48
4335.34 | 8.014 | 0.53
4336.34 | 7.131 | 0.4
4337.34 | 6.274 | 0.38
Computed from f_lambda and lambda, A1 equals 3.4 Angstrom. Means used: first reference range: 6.46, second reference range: 7.25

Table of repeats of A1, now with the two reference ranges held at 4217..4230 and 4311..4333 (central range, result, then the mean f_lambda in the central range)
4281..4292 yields 0.3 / 6.61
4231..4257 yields -1.3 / 6.87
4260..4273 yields 0.1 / 6.65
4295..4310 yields 3.6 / 5.23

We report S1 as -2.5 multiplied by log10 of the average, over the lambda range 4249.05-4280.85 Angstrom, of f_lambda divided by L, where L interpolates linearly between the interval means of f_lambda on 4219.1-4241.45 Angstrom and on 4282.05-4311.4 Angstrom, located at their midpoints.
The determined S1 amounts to -0.09 mag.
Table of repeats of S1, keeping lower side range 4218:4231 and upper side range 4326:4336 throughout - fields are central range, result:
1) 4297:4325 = 0.21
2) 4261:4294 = 0.06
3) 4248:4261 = -0.03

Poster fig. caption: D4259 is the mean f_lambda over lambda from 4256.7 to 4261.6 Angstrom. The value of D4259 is 6.66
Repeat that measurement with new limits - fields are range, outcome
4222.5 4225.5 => 6.39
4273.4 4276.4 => 6.18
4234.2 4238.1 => 6.59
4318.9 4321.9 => 7.22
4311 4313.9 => 5.7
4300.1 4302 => 5.01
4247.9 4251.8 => 6.99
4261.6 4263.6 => 6.95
